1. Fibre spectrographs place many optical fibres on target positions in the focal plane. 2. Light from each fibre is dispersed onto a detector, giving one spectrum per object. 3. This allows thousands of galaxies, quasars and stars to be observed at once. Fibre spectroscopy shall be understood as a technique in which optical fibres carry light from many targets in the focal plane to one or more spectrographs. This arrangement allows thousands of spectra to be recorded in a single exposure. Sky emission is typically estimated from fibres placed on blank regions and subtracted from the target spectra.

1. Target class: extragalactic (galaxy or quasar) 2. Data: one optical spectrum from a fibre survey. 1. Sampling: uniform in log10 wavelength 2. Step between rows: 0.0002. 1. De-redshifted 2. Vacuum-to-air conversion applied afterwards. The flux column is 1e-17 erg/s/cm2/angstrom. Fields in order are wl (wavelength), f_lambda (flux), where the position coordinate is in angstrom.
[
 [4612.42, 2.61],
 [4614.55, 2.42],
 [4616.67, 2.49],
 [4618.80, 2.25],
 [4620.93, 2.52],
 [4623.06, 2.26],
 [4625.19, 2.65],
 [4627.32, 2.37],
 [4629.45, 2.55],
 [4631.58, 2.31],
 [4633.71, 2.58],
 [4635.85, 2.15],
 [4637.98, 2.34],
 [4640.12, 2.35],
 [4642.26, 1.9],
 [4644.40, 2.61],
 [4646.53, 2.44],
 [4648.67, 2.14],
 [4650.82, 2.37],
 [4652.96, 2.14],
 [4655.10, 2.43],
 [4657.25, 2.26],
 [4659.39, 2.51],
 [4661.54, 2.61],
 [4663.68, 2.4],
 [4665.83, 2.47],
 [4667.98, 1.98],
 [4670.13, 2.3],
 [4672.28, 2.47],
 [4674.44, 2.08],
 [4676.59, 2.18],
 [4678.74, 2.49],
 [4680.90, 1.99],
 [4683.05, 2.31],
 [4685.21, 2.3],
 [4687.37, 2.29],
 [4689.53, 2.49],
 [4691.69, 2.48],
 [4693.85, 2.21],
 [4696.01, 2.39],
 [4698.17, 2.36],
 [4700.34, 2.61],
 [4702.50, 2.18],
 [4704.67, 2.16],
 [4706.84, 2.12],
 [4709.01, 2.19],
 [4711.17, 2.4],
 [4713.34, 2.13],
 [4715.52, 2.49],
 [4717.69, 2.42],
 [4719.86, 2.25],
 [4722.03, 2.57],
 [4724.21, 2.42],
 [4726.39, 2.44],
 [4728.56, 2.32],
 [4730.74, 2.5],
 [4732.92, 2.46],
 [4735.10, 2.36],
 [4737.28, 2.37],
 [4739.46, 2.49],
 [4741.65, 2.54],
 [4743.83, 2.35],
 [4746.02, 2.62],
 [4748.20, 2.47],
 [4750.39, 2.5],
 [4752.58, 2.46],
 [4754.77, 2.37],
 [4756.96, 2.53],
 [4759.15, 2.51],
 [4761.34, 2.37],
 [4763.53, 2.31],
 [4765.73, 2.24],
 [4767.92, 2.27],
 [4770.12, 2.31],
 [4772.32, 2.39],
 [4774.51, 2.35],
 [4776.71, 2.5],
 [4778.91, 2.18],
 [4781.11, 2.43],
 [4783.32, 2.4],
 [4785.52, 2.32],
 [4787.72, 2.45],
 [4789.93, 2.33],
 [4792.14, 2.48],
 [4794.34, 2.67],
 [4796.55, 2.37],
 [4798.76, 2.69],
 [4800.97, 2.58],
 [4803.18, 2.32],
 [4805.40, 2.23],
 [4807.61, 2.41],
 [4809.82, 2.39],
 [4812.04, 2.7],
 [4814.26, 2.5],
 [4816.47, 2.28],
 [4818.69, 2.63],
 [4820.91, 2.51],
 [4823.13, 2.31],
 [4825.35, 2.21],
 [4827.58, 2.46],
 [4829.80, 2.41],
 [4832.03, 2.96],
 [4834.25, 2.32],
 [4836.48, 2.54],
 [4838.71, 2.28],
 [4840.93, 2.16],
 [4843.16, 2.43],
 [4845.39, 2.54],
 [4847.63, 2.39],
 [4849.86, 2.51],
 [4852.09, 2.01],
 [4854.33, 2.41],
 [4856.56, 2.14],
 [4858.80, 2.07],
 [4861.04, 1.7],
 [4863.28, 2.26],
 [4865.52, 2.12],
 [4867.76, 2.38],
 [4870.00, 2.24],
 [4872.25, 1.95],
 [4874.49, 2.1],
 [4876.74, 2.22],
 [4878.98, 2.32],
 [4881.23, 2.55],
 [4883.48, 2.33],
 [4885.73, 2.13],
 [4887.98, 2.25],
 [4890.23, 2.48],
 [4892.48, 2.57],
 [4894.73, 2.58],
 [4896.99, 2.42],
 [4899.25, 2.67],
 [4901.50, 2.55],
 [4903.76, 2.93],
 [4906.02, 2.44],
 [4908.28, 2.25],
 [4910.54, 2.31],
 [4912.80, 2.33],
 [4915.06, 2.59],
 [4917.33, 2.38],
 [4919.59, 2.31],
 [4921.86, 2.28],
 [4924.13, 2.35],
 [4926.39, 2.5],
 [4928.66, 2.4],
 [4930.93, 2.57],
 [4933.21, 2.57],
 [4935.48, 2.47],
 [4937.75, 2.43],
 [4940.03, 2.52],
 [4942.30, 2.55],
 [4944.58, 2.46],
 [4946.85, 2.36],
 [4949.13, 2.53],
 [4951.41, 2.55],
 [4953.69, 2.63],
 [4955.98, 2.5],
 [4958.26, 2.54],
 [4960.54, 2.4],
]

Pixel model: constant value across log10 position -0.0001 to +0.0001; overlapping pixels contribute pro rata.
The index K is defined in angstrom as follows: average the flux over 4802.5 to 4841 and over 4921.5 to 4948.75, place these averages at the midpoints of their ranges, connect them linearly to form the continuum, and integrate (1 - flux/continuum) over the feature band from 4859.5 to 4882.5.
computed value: 2.5 angstrom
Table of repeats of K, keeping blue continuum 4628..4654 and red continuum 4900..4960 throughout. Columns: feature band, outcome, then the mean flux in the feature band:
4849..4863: 1.7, 2.14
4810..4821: -0.5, 2.51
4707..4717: 0.3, 2.29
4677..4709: 0.6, 2.31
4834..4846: 0.3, 2.38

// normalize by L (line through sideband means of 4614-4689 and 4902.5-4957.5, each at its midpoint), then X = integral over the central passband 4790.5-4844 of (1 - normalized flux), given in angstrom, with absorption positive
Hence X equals -0.76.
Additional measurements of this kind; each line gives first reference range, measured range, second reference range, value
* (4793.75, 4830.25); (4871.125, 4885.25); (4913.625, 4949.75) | 1.2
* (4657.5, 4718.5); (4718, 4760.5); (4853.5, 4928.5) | -2.3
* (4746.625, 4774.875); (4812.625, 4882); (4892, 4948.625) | 3.3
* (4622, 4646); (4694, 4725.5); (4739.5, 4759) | 1.4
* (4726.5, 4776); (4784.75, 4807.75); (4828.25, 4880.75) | -0.8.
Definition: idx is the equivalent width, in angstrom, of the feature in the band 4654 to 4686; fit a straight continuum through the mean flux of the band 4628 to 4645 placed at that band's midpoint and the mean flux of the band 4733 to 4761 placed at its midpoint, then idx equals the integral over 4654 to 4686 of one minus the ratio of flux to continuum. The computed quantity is 0.8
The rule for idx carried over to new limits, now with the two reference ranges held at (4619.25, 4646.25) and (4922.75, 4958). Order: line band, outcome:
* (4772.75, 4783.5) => 0.28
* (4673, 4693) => 0.89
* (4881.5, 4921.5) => 0.59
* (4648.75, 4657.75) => 0.39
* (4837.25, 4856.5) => 0.98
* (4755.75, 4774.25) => 0.48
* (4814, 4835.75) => -0.07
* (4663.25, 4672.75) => 0.34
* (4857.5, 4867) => 1.59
